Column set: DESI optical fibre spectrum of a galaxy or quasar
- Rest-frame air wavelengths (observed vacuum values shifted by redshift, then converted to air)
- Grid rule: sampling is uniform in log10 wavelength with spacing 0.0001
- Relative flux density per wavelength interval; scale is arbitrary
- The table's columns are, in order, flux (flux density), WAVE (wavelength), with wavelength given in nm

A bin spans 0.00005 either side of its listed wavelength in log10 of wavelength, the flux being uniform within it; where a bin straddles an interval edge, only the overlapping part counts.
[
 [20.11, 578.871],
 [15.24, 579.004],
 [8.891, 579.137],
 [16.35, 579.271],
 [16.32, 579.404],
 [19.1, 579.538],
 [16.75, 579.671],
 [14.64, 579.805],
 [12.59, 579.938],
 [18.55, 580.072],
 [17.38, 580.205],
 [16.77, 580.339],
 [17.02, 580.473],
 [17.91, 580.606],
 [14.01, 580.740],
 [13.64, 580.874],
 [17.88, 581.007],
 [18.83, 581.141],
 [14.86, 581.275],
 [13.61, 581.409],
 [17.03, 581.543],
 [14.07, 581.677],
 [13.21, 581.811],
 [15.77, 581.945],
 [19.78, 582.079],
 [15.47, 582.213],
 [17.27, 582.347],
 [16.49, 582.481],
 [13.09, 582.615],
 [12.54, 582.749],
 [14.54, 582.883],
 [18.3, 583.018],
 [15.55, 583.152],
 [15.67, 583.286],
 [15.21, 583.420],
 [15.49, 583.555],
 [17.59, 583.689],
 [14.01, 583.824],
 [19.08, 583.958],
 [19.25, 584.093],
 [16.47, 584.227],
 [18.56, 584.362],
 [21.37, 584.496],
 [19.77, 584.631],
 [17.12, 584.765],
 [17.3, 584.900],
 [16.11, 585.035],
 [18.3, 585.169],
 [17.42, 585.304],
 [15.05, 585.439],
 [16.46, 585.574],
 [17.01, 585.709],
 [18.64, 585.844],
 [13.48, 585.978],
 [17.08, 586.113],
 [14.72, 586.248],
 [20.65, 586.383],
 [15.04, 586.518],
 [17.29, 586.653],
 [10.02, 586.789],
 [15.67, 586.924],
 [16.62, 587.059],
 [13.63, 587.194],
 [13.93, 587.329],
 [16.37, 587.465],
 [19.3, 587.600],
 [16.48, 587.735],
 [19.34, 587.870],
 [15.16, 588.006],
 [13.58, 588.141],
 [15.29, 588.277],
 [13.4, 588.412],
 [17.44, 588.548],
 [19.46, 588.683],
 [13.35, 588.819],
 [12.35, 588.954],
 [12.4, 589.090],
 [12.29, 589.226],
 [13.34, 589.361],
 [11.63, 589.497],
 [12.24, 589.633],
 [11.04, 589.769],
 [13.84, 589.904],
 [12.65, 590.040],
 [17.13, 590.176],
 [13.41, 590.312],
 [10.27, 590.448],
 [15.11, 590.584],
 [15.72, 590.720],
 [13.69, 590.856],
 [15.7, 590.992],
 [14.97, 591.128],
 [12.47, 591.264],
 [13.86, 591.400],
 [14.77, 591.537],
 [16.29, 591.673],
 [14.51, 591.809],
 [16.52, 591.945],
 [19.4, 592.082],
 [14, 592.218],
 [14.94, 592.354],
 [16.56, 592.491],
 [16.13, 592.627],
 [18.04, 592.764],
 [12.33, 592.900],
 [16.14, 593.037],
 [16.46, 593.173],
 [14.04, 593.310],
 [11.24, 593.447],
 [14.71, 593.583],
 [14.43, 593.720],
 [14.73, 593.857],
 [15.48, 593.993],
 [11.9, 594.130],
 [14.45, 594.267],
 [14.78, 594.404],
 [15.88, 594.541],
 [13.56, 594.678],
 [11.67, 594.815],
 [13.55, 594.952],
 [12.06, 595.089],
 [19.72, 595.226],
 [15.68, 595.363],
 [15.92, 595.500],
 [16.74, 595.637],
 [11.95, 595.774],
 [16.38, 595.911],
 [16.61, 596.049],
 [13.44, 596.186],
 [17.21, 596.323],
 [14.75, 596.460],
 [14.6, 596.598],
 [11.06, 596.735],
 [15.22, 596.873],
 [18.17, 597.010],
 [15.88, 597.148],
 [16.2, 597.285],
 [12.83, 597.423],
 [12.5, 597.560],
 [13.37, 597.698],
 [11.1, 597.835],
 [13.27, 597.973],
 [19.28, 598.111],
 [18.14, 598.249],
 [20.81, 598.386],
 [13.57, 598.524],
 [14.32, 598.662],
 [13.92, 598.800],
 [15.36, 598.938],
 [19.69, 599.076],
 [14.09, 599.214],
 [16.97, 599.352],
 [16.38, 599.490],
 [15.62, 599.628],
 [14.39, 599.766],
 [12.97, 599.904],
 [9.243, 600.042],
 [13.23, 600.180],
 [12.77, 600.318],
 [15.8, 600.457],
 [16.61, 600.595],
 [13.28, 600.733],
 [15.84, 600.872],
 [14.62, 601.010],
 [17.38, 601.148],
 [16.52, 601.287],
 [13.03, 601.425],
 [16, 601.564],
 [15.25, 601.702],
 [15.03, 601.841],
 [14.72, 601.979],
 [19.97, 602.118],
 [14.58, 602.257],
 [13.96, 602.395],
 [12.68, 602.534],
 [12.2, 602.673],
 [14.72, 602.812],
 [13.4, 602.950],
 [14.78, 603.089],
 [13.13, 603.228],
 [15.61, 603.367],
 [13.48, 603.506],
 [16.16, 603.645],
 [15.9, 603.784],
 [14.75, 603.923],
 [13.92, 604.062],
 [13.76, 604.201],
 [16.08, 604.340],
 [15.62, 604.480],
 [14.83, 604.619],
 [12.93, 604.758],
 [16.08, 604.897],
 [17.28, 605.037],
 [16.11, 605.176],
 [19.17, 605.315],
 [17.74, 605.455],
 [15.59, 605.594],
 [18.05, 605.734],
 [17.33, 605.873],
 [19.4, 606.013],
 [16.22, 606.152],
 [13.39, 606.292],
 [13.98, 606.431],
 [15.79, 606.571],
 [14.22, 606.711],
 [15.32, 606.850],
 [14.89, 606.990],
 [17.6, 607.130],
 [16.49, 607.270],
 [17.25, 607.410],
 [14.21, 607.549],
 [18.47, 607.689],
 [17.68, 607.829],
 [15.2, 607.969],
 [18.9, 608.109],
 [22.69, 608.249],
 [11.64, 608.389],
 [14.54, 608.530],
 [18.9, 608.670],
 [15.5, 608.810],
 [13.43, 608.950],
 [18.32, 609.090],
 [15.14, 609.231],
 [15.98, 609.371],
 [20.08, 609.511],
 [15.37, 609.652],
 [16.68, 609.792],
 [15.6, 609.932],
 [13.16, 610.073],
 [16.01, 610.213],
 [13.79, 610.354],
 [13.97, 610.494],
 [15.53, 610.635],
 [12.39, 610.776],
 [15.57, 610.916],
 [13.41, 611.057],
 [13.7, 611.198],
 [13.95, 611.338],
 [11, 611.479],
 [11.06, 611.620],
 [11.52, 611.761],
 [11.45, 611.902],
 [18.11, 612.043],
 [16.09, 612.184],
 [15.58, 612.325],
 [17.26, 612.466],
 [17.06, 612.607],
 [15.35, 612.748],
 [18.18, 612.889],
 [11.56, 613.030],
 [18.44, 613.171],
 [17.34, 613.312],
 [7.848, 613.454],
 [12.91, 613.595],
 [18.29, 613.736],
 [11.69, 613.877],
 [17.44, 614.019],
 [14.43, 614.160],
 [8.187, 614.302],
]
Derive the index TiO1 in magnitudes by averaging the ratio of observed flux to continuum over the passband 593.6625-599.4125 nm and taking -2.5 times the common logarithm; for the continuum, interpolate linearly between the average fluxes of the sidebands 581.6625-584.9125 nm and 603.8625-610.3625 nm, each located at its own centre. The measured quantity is 0.09 mag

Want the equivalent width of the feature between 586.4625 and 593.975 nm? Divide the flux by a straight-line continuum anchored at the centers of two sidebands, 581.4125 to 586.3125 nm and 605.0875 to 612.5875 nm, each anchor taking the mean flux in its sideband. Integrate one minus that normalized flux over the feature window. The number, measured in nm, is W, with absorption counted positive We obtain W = 0.70 nm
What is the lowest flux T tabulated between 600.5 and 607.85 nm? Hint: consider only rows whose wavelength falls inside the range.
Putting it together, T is 12.2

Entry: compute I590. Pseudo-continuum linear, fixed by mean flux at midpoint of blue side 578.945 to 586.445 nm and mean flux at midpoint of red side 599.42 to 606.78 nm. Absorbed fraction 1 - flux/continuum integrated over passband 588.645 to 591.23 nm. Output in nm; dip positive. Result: 0.37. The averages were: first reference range 16.3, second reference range 15.1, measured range 13.6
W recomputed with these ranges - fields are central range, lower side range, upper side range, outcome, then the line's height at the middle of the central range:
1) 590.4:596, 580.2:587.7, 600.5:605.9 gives 0.36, 15.8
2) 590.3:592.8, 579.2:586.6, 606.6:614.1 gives 0.16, 16.1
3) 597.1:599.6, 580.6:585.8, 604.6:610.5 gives 0.13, 16.3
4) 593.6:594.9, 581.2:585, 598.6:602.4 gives 0.12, 15.5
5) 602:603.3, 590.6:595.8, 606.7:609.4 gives 0.12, 15.8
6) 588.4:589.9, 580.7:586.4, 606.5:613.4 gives 0.25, 16.2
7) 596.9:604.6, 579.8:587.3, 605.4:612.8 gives 0.42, 15.8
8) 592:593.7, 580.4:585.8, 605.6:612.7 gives 0.09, 16.1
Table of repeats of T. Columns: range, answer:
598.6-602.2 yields 9.243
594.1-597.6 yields 11.06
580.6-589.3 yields 10.02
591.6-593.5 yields 11.24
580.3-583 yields 12.54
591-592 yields 12.47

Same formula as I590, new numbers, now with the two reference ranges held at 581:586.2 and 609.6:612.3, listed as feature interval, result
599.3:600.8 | 0.08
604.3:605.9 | -0.19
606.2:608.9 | -0.32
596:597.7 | 0.06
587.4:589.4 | 0.10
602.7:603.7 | 0.03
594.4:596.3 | 0.07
